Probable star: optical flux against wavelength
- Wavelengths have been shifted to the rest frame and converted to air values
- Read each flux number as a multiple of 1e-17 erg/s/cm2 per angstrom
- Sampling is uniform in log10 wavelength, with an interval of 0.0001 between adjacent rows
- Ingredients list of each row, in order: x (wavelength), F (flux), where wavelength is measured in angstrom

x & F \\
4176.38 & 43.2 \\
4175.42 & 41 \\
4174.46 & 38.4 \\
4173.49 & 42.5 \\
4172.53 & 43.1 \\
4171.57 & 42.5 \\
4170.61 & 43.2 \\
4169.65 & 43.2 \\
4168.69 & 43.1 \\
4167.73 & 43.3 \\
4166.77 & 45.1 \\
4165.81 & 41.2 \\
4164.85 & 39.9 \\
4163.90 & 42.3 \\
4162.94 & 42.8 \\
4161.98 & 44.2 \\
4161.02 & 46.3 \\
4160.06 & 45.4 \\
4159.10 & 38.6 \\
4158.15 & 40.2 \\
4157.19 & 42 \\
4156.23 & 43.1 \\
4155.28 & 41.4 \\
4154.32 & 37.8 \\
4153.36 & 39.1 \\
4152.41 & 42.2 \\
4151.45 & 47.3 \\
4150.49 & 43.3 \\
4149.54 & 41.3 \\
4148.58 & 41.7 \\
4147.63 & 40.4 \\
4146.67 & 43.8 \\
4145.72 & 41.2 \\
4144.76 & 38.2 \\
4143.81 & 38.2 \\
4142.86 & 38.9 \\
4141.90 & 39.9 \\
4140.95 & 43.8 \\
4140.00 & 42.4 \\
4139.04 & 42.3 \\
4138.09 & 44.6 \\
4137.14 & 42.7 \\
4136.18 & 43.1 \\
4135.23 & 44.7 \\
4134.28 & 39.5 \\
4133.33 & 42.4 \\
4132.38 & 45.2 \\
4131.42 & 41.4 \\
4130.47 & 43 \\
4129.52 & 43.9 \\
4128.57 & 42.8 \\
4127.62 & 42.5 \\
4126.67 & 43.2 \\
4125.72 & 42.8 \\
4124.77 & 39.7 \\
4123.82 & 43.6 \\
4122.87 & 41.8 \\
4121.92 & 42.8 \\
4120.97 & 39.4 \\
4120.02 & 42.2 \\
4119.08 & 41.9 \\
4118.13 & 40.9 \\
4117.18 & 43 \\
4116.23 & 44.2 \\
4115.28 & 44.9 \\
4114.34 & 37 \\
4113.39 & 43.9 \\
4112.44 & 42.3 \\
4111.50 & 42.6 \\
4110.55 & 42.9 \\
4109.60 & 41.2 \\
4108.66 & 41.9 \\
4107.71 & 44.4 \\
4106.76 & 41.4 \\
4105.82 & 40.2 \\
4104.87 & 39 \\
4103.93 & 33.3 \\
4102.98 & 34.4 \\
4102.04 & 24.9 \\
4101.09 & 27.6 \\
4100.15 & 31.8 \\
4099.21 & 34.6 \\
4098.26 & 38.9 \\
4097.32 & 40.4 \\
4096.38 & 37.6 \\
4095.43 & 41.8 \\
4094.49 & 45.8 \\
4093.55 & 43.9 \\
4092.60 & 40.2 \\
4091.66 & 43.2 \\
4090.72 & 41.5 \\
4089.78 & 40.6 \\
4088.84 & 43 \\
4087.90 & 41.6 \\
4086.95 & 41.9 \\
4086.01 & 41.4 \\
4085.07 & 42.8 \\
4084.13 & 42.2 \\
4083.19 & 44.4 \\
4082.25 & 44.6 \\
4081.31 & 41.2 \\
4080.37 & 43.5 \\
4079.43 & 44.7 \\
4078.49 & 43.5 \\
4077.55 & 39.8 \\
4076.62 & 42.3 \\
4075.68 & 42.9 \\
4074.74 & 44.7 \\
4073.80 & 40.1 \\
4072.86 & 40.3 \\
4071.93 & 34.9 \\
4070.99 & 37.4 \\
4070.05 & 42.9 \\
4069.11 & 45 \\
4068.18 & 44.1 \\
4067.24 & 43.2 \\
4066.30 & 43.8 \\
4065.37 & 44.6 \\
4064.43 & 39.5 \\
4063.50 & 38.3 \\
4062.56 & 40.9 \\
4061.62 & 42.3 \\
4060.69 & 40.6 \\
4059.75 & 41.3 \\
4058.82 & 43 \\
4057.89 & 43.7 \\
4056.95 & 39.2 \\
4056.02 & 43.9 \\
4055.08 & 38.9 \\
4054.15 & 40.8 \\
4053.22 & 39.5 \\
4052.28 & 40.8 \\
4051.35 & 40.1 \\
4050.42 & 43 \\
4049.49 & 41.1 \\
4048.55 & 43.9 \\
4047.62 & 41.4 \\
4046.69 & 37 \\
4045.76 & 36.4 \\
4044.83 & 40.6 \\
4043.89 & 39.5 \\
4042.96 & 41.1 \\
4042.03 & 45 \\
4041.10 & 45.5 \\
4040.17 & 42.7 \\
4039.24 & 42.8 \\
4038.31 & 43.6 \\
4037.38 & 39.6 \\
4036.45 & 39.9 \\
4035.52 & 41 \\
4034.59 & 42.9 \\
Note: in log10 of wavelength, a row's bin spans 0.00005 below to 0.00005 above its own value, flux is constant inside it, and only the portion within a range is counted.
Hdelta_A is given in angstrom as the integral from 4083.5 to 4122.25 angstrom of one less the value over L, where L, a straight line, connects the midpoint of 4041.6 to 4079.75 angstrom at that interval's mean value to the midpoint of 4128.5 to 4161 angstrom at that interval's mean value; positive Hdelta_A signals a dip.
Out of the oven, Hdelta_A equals 1.3 angstrom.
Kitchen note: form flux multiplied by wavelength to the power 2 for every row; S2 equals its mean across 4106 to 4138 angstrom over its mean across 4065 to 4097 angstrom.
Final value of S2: 1.03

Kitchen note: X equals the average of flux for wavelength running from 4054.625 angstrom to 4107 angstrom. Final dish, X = 40.6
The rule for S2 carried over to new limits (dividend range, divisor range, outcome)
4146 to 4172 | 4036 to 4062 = 1.08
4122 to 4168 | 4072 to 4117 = 1.06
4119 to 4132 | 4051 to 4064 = 1.07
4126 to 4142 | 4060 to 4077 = 1.07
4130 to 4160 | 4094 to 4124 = 1.07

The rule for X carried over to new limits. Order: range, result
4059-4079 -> 41.6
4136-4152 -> 41.9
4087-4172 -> 41.3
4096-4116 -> 38.4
